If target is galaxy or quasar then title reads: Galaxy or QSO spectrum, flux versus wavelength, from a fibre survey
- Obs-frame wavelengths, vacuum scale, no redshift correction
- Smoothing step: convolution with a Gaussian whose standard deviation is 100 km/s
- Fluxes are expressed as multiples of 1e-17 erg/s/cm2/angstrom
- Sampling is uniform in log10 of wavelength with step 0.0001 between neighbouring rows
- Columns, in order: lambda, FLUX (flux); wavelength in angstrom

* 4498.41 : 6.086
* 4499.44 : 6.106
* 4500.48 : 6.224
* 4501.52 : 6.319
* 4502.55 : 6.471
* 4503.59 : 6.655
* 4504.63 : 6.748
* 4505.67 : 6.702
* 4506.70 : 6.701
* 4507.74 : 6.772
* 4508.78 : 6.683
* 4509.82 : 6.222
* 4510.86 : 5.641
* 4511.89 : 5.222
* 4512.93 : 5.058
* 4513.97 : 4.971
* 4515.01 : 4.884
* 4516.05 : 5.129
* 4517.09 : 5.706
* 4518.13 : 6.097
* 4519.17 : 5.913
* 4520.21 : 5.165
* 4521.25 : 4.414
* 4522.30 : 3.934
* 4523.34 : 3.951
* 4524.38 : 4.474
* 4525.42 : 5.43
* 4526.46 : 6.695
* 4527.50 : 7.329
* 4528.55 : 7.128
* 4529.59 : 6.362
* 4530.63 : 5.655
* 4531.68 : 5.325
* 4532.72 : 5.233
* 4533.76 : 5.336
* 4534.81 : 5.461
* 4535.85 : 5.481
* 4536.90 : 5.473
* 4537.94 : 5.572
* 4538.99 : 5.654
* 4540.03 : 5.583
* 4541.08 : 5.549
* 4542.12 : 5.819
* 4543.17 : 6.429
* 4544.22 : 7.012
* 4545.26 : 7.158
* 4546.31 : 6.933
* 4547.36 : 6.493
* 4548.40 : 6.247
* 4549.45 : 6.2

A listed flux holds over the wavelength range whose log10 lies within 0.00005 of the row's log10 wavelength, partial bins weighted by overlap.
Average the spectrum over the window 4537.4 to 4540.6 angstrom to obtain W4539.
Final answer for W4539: 5.6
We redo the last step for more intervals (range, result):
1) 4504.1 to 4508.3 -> 6.73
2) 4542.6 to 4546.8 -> 6.86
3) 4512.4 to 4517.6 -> 5.15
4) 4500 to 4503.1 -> 6.34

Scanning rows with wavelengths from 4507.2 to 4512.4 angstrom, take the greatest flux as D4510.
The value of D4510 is 6.772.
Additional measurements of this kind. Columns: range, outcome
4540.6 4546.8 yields 7.158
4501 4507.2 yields 6.748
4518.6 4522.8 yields 5.913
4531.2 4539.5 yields 5.654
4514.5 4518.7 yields 6.097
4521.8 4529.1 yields 7.329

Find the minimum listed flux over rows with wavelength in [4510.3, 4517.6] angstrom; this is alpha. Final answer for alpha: 4.884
